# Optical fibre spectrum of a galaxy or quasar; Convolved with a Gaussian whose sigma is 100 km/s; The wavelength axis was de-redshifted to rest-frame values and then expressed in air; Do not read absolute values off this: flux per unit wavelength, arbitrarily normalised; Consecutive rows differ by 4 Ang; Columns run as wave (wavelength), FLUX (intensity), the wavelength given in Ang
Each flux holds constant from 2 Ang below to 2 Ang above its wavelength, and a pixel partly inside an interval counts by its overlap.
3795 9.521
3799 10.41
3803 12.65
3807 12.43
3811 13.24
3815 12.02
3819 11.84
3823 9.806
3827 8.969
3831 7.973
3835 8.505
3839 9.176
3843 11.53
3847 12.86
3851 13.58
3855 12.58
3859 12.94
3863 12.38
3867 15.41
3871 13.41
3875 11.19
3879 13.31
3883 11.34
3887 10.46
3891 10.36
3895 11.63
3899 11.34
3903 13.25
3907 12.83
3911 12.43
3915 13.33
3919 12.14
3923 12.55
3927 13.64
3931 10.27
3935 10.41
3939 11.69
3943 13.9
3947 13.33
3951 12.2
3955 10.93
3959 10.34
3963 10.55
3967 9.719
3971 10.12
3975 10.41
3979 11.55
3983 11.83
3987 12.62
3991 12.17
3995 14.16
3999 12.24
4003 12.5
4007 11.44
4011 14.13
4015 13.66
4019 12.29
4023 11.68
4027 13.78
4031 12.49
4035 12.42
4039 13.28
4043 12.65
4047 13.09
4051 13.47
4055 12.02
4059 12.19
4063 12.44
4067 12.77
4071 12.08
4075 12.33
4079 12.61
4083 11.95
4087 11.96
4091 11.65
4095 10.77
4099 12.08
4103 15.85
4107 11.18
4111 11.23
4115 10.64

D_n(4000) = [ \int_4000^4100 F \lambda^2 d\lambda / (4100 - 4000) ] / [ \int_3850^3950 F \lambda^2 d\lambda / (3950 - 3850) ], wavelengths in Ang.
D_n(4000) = 1.09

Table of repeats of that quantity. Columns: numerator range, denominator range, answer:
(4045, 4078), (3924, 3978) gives 1.17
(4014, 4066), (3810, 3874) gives 1.21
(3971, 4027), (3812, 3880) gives 1.15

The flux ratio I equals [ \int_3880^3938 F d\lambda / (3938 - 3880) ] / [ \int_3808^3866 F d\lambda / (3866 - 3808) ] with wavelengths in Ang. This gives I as 1.05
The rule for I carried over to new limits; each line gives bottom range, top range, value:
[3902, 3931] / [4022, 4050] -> 1.01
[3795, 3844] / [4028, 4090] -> 1.18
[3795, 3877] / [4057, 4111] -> 1.06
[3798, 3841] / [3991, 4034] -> 1.20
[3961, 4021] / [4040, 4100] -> 1.03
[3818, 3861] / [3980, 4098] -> 1.15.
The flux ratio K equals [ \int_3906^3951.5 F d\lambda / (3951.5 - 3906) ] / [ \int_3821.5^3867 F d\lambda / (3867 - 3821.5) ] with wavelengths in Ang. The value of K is 1.11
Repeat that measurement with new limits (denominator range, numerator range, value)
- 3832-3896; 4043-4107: 1.05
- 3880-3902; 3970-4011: 1.07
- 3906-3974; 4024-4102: 1.06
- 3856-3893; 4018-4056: 1.03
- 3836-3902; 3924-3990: 0.95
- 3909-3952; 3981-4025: 1.02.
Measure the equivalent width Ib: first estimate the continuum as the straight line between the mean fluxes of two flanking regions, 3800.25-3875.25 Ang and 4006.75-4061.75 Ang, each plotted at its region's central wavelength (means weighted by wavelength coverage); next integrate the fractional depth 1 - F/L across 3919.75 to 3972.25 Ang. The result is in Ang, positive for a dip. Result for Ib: 3.2 Ang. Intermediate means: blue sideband 11.7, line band 11.5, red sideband 12.8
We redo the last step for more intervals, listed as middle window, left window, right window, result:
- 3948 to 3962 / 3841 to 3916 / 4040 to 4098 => 1.25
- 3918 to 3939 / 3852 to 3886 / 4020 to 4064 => 1.59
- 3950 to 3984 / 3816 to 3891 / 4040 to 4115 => 3.22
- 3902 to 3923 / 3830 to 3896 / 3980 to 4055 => -1.20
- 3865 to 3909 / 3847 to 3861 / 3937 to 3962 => 1.51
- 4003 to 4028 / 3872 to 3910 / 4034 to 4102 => -1.12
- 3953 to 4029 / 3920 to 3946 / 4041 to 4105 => 2.37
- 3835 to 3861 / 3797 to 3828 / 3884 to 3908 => -0.67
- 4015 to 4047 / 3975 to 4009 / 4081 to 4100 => -2.02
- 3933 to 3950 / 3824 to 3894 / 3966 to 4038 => -0.57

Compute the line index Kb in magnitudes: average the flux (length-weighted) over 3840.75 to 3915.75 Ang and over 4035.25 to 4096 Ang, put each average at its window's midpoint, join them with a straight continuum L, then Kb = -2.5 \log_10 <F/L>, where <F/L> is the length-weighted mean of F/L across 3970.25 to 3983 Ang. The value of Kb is 0.14 mag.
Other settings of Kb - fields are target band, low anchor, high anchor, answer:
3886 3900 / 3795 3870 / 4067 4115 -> 0.069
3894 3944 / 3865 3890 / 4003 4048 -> 0.025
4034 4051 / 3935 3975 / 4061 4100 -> -0.098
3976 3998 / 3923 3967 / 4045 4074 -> -0.032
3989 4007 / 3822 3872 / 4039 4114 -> -0.050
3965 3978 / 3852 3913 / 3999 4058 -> 0.229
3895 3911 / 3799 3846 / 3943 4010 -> -0.100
